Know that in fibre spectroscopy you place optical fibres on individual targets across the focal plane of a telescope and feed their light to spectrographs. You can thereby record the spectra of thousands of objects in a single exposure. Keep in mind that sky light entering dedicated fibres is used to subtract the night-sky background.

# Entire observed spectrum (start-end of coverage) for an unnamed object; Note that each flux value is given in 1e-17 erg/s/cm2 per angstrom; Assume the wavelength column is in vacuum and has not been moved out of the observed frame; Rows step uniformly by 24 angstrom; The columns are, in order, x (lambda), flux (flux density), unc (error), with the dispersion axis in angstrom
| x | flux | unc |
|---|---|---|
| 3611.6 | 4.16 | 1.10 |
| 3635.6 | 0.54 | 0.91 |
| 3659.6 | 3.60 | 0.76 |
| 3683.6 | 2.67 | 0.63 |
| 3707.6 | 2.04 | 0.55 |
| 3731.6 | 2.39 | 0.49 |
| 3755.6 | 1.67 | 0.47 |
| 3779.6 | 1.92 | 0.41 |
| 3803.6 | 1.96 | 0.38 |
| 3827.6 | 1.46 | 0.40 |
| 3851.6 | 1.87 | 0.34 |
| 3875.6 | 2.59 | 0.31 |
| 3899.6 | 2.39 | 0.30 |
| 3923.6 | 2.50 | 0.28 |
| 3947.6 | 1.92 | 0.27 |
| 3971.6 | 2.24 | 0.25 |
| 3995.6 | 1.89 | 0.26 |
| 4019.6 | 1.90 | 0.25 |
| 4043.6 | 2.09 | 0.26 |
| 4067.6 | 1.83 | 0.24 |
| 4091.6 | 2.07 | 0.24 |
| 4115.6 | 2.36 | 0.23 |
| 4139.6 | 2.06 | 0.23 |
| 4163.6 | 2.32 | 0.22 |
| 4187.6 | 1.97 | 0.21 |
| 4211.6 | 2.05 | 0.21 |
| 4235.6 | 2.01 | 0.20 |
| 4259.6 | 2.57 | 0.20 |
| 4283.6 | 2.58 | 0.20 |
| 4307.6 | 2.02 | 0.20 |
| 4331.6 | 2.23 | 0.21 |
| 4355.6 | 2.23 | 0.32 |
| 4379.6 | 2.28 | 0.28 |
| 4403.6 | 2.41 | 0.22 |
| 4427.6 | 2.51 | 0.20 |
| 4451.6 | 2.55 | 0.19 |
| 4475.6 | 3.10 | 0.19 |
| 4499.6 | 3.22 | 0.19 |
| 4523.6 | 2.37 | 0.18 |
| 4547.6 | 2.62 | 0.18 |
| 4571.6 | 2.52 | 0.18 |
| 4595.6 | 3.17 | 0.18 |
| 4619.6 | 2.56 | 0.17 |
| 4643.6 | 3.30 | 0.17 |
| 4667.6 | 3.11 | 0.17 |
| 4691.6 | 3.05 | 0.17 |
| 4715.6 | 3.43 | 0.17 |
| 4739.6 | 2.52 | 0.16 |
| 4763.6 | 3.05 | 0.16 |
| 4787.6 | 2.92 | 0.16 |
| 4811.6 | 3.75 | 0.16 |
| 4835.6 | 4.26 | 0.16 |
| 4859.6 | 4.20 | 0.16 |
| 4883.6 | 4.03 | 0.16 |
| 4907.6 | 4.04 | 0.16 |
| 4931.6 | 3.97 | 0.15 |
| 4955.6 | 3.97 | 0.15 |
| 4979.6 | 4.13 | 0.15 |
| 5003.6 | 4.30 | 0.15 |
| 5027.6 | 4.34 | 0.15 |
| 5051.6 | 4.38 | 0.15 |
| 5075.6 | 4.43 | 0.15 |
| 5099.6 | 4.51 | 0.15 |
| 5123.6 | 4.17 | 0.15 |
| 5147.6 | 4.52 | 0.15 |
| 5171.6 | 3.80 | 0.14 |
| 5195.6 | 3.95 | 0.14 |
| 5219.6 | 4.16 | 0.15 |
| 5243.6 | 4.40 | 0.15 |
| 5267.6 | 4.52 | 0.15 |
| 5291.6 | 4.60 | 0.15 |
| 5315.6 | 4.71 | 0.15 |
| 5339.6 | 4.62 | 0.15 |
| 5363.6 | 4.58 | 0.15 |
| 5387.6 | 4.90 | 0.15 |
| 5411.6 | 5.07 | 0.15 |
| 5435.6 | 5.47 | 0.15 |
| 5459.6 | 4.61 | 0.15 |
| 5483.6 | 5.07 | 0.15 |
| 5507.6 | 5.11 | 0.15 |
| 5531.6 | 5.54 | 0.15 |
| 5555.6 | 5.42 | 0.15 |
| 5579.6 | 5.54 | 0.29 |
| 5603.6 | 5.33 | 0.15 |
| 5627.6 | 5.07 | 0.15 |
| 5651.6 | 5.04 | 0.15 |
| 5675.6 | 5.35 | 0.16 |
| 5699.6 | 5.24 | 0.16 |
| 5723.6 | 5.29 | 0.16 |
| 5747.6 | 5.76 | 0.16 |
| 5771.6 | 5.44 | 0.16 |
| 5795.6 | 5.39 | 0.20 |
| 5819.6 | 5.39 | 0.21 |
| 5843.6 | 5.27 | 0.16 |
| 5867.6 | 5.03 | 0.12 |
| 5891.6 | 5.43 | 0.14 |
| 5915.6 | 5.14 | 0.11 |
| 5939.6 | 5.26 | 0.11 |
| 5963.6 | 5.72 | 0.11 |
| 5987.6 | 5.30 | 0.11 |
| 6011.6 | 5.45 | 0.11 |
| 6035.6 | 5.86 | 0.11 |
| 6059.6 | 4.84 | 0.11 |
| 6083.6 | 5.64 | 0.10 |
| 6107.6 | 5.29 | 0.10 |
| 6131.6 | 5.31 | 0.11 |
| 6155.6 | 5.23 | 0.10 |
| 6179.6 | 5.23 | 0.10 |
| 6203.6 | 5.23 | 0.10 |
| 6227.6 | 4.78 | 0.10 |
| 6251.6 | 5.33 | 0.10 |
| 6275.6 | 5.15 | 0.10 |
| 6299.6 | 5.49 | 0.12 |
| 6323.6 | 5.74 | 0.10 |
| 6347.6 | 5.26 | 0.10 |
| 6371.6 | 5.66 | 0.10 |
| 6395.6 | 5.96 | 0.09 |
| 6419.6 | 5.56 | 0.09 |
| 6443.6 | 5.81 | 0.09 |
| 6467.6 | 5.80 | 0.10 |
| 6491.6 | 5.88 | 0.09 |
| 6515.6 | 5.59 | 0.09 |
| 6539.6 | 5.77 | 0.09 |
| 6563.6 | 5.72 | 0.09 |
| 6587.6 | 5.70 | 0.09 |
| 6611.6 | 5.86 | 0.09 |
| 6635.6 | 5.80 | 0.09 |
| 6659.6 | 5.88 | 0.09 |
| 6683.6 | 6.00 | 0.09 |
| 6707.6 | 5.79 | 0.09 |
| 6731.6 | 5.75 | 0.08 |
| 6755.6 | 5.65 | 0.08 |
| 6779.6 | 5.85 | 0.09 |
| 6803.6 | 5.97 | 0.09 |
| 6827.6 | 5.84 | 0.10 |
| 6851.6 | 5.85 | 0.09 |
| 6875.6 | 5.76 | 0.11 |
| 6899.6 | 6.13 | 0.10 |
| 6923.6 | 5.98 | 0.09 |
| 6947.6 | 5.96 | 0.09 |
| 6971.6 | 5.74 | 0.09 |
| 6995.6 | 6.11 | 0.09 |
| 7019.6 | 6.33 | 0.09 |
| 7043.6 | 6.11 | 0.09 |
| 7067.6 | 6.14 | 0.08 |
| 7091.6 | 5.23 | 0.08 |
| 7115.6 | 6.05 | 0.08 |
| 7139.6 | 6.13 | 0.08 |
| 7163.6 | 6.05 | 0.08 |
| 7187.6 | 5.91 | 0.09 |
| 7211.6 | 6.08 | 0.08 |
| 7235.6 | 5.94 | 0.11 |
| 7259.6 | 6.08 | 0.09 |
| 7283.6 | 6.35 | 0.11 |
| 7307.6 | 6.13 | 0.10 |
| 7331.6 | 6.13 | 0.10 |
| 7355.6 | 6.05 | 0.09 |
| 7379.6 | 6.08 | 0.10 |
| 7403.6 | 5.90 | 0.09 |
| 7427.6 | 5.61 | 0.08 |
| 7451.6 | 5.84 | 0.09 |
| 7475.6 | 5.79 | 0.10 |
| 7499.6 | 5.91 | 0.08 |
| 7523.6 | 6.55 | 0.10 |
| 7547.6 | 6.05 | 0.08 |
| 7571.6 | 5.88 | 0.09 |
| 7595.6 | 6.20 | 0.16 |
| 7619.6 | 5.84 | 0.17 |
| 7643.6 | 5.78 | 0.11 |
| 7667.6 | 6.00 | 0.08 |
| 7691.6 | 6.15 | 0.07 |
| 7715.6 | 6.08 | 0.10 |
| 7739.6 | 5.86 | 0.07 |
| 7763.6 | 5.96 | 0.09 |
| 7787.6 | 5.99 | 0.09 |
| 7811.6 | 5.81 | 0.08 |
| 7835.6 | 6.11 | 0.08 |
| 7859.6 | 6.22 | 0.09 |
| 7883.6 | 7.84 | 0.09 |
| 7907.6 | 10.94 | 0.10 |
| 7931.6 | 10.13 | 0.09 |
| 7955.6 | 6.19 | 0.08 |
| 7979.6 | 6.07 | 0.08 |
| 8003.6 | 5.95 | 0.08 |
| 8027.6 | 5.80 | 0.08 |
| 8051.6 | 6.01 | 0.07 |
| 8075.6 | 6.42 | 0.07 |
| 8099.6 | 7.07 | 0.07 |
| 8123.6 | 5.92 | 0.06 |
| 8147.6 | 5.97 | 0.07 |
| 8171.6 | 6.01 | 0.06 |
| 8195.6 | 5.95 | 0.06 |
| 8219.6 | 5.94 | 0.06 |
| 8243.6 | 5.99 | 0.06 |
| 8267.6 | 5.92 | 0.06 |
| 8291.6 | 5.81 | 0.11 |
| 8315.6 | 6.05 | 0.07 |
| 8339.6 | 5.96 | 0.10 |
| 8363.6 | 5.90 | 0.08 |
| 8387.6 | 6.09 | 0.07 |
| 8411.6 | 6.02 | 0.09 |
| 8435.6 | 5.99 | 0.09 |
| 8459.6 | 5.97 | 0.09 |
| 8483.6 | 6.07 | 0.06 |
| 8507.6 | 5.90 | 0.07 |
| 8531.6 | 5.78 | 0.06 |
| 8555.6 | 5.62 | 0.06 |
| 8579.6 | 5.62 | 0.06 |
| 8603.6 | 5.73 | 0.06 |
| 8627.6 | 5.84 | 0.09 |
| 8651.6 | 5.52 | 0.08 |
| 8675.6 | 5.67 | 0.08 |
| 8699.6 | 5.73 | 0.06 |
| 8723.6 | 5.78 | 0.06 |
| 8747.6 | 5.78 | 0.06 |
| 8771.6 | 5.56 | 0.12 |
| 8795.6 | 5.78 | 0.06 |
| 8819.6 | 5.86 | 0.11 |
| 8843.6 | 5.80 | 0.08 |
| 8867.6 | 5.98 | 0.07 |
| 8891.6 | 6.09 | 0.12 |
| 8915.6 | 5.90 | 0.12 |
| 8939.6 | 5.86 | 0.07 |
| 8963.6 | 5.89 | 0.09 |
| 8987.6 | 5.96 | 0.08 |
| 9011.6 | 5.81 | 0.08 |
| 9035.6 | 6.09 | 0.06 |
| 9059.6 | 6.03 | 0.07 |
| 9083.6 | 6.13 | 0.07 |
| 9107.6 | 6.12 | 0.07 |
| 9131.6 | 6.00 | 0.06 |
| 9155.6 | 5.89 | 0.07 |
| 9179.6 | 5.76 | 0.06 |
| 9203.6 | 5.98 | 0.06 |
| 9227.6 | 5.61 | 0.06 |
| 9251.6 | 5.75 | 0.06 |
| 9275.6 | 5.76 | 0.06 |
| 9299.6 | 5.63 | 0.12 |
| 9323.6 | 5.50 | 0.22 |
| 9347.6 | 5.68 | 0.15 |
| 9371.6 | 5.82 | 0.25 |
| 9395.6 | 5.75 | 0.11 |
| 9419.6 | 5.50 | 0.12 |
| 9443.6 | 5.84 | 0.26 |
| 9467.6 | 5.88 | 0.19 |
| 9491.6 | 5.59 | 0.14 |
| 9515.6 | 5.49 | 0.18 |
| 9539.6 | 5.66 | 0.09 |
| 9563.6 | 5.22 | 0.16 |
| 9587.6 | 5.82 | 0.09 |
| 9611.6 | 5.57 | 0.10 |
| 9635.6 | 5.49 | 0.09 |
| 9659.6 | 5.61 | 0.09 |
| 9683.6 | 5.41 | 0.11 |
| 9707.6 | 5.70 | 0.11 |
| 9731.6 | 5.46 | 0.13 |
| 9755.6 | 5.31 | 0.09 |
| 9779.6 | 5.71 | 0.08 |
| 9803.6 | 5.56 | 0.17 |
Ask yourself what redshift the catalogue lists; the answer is 0.204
